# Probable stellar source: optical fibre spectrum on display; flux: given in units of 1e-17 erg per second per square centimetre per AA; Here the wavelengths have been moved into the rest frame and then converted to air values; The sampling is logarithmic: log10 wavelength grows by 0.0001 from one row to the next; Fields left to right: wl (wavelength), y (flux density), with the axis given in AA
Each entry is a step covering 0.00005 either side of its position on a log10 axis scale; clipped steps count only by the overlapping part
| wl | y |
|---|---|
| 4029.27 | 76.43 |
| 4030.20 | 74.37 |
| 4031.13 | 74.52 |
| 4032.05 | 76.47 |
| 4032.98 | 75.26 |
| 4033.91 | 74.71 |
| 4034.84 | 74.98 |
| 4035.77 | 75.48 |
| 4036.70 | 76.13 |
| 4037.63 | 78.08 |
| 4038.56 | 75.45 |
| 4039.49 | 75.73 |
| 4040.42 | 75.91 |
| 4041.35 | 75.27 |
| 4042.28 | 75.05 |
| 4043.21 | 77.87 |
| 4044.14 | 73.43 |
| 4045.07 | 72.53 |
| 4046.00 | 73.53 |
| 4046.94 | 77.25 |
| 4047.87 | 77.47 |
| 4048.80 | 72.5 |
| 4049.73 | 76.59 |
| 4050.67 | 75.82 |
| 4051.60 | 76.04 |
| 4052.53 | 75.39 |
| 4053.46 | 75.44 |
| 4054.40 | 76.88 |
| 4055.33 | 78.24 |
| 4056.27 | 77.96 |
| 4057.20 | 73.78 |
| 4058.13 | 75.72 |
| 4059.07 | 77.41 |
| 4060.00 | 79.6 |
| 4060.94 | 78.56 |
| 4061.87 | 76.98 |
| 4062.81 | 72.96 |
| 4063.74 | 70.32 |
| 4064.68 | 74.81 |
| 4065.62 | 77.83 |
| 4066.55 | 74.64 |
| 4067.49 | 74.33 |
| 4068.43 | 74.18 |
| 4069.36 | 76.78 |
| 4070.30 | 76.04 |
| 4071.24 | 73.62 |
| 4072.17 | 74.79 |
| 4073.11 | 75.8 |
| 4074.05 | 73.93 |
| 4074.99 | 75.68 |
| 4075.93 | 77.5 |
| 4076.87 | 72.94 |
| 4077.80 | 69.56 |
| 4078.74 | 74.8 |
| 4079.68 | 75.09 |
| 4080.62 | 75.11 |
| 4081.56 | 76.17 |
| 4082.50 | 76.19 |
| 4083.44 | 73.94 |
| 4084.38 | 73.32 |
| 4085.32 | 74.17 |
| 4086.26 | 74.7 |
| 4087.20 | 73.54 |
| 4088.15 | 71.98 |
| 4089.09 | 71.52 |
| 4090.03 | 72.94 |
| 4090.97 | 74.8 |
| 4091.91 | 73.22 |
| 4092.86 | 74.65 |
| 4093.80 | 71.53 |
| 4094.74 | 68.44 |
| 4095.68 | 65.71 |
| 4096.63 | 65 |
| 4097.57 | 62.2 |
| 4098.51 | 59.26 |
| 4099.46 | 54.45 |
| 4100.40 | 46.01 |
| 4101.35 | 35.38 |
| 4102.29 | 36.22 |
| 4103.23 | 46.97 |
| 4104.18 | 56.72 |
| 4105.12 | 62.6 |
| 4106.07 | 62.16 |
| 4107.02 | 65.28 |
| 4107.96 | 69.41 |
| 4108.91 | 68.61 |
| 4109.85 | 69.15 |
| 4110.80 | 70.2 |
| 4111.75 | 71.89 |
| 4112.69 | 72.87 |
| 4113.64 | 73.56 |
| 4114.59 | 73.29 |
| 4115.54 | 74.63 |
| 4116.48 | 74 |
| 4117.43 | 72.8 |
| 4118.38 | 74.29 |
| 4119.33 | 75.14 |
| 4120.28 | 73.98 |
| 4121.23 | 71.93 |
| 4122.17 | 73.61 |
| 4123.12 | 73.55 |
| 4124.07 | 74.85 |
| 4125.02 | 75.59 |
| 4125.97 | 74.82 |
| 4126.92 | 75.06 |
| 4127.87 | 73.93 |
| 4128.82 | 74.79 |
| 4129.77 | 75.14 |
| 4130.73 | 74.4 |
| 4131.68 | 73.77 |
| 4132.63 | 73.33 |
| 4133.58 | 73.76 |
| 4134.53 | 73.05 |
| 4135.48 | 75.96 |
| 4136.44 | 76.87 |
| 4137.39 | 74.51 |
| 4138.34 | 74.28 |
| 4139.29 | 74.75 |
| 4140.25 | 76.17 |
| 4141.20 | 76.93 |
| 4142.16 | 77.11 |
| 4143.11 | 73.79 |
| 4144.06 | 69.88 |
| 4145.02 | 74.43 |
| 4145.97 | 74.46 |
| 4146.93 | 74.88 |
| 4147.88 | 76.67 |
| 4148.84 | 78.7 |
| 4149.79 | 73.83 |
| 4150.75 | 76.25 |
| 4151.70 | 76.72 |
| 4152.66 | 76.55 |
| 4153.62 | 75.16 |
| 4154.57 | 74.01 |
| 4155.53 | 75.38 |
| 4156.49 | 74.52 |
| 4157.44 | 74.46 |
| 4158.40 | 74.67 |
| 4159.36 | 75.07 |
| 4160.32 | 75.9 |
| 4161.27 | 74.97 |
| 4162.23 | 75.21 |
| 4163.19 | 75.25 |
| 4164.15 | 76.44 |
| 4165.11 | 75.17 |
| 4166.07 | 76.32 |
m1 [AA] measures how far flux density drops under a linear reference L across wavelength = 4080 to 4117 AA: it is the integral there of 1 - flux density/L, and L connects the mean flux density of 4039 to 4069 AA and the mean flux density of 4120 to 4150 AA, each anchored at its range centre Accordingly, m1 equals 4.0 AA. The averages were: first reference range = 75.6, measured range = 67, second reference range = 74.7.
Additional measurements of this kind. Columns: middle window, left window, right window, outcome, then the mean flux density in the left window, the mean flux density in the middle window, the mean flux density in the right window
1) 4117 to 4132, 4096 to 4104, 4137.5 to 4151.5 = -2.3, 51.2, 74.2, 75.2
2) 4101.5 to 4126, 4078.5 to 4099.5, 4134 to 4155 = 1.6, 71.3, 68.3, 75.2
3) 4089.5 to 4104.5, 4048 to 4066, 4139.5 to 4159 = 3.0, 75.9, 60.3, 75.2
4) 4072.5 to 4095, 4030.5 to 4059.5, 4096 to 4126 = -1.3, 75.7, 73.9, 65.8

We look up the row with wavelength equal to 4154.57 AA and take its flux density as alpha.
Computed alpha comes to 74.01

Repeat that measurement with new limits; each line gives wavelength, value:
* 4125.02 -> 75.59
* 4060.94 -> 78.56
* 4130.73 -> 74.4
